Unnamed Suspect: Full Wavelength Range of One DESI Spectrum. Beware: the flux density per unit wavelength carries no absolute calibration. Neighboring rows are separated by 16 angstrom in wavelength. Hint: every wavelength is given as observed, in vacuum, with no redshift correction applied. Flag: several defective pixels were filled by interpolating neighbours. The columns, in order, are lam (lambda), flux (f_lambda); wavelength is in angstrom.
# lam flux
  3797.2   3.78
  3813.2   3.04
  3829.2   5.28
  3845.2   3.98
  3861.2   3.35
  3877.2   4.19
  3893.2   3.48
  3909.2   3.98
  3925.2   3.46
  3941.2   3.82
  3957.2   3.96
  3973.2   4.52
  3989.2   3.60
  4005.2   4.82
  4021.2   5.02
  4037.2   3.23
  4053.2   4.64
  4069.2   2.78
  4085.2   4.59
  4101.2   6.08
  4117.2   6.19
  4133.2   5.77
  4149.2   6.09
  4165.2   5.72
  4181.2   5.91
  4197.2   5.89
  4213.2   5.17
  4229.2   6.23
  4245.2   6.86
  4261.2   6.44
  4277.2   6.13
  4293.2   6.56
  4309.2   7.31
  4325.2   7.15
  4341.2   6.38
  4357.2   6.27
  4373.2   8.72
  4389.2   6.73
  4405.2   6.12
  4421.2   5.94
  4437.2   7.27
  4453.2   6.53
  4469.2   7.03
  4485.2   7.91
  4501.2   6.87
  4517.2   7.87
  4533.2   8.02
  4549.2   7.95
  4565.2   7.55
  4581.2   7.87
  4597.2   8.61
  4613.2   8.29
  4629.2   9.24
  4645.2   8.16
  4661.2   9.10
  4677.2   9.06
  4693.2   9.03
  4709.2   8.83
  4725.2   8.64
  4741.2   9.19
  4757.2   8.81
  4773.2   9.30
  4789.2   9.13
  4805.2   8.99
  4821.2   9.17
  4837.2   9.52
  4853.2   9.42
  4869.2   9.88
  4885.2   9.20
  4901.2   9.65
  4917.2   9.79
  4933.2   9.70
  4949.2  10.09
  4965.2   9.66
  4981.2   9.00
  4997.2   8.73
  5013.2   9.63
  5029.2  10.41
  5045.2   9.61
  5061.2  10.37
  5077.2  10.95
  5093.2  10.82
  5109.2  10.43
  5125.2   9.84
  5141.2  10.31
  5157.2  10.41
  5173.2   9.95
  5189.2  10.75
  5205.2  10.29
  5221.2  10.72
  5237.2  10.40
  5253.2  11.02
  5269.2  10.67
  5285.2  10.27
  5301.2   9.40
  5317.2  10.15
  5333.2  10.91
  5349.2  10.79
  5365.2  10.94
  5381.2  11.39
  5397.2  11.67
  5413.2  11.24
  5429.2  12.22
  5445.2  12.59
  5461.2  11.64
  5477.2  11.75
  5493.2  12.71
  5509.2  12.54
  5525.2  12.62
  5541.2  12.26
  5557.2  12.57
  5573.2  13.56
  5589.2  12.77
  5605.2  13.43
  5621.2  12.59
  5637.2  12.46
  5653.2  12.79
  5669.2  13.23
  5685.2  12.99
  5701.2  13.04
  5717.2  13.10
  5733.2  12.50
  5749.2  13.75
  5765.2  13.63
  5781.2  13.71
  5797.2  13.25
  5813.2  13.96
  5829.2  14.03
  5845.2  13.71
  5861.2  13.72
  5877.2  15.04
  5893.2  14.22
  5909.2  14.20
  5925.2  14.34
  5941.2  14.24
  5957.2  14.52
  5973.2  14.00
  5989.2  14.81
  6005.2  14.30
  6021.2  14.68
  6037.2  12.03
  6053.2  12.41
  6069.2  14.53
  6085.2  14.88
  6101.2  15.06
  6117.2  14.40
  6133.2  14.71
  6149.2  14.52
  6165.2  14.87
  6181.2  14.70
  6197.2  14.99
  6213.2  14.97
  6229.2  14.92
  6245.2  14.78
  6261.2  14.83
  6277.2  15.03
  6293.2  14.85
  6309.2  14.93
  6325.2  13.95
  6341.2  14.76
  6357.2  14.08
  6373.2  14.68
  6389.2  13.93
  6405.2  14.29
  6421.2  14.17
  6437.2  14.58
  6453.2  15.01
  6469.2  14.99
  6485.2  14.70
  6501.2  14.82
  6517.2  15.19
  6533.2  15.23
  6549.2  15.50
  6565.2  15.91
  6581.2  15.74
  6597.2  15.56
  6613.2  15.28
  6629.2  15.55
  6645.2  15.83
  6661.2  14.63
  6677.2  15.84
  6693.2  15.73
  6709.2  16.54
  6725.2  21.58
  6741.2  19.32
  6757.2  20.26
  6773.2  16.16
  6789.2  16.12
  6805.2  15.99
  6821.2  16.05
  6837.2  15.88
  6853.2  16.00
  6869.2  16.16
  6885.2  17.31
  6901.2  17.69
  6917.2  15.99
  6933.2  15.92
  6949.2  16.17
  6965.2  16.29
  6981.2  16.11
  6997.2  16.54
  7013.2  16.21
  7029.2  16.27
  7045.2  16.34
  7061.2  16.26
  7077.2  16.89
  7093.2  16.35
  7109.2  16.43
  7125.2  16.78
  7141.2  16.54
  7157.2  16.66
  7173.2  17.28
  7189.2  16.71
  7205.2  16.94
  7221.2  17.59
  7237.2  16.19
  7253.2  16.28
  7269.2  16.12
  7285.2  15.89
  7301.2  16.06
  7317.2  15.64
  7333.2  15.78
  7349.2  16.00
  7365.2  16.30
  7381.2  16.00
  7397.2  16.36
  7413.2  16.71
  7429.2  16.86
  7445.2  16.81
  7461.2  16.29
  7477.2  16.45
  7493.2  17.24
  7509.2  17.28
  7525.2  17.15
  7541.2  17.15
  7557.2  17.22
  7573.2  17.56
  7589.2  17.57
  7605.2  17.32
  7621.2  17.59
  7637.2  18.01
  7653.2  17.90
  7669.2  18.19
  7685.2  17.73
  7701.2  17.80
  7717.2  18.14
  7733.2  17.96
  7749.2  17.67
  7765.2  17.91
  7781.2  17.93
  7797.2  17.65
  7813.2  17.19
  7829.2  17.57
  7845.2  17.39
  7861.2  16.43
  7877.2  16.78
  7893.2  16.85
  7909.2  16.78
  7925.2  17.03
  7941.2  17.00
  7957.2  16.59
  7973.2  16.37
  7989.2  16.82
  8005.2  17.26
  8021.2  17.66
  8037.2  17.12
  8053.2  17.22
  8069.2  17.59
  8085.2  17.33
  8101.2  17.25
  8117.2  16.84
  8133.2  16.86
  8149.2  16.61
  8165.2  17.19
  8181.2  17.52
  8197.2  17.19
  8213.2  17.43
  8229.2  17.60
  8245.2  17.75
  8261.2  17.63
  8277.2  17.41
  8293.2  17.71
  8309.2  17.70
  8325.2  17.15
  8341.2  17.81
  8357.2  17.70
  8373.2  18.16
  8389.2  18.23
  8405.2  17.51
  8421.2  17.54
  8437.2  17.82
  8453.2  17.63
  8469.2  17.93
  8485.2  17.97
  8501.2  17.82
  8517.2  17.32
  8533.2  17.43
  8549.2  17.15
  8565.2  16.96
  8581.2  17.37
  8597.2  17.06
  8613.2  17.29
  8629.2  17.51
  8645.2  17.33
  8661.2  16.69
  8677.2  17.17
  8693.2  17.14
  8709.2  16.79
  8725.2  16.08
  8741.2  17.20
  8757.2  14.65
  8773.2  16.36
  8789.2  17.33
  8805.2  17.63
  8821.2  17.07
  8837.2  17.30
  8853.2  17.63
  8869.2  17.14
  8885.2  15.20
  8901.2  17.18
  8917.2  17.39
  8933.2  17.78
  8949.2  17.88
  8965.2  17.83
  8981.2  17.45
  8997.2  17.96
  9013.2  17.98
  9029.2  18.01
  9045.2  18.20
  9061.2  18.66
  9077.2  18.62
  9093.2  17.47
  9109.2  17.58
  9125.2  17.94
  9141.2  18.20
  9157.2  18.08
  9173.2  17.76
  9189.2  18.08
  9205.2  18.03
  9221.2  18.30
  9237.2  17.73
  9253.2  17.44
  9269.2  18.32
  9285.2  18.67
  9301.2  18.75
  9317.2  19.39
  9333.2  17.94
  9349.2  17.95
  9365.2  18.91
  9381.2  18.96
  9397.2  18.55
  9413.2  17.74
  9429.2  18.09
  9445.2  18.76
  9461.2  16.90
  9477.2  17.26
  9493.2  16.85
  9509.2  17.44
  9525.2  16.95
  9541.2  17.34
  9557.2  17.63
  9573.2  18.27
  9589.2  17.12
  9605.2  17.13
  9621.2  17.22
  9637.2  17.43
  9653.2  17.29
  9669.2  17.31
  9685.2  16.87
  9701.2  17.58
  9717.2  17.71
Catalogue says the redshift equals 0.026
